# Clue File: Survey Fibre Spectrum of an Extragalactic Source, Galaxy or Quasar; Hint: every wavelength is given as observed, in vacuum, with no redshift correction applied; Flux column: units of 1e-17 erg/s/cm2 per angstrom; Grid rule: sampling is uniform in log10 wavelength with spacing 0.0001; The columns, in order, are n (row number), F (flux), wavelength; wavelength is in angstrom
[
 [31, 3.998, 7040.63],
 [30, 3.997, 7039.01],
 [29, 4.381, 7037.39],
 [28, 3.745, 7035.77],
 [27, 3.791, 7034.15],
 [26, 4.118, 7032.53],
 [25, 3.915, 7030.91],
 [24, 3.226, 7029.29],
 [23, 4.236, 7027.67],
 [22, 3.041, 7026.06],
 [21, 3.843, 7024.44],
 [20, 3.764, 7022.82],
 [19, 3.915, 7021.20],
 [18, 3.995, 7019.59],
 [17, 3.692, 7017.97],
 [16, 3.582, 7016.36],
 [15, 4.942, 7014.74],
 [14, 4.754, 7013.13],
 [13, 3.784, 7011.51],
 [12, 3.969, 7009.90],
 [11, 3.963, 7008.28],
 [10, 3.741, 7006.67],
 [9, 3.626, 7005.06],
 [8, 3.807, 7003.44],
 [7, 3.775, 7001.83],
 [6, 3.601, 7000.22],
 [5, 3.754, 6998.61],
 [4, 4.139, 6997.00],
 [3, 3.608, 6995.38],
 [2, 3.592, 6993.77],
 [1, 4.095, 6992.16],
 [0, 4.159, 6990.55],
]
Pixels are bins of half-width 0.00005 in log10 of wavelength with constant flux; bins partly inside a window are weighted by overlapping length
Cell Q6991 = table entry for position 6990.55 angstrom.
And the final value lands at 4.159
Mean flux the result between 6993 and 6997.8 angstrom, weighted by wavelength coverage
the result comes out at 3.77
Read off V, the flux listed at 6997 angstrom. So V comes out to 4.139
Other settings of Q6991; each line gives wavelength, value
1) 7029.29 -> 3.226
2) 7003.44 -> 3.807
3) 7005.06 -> 3.626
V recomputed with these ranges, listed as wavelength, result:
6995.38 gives 3.608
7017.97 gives 3.692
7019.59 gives 3.995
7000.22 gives 3.601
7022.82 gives 3.764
